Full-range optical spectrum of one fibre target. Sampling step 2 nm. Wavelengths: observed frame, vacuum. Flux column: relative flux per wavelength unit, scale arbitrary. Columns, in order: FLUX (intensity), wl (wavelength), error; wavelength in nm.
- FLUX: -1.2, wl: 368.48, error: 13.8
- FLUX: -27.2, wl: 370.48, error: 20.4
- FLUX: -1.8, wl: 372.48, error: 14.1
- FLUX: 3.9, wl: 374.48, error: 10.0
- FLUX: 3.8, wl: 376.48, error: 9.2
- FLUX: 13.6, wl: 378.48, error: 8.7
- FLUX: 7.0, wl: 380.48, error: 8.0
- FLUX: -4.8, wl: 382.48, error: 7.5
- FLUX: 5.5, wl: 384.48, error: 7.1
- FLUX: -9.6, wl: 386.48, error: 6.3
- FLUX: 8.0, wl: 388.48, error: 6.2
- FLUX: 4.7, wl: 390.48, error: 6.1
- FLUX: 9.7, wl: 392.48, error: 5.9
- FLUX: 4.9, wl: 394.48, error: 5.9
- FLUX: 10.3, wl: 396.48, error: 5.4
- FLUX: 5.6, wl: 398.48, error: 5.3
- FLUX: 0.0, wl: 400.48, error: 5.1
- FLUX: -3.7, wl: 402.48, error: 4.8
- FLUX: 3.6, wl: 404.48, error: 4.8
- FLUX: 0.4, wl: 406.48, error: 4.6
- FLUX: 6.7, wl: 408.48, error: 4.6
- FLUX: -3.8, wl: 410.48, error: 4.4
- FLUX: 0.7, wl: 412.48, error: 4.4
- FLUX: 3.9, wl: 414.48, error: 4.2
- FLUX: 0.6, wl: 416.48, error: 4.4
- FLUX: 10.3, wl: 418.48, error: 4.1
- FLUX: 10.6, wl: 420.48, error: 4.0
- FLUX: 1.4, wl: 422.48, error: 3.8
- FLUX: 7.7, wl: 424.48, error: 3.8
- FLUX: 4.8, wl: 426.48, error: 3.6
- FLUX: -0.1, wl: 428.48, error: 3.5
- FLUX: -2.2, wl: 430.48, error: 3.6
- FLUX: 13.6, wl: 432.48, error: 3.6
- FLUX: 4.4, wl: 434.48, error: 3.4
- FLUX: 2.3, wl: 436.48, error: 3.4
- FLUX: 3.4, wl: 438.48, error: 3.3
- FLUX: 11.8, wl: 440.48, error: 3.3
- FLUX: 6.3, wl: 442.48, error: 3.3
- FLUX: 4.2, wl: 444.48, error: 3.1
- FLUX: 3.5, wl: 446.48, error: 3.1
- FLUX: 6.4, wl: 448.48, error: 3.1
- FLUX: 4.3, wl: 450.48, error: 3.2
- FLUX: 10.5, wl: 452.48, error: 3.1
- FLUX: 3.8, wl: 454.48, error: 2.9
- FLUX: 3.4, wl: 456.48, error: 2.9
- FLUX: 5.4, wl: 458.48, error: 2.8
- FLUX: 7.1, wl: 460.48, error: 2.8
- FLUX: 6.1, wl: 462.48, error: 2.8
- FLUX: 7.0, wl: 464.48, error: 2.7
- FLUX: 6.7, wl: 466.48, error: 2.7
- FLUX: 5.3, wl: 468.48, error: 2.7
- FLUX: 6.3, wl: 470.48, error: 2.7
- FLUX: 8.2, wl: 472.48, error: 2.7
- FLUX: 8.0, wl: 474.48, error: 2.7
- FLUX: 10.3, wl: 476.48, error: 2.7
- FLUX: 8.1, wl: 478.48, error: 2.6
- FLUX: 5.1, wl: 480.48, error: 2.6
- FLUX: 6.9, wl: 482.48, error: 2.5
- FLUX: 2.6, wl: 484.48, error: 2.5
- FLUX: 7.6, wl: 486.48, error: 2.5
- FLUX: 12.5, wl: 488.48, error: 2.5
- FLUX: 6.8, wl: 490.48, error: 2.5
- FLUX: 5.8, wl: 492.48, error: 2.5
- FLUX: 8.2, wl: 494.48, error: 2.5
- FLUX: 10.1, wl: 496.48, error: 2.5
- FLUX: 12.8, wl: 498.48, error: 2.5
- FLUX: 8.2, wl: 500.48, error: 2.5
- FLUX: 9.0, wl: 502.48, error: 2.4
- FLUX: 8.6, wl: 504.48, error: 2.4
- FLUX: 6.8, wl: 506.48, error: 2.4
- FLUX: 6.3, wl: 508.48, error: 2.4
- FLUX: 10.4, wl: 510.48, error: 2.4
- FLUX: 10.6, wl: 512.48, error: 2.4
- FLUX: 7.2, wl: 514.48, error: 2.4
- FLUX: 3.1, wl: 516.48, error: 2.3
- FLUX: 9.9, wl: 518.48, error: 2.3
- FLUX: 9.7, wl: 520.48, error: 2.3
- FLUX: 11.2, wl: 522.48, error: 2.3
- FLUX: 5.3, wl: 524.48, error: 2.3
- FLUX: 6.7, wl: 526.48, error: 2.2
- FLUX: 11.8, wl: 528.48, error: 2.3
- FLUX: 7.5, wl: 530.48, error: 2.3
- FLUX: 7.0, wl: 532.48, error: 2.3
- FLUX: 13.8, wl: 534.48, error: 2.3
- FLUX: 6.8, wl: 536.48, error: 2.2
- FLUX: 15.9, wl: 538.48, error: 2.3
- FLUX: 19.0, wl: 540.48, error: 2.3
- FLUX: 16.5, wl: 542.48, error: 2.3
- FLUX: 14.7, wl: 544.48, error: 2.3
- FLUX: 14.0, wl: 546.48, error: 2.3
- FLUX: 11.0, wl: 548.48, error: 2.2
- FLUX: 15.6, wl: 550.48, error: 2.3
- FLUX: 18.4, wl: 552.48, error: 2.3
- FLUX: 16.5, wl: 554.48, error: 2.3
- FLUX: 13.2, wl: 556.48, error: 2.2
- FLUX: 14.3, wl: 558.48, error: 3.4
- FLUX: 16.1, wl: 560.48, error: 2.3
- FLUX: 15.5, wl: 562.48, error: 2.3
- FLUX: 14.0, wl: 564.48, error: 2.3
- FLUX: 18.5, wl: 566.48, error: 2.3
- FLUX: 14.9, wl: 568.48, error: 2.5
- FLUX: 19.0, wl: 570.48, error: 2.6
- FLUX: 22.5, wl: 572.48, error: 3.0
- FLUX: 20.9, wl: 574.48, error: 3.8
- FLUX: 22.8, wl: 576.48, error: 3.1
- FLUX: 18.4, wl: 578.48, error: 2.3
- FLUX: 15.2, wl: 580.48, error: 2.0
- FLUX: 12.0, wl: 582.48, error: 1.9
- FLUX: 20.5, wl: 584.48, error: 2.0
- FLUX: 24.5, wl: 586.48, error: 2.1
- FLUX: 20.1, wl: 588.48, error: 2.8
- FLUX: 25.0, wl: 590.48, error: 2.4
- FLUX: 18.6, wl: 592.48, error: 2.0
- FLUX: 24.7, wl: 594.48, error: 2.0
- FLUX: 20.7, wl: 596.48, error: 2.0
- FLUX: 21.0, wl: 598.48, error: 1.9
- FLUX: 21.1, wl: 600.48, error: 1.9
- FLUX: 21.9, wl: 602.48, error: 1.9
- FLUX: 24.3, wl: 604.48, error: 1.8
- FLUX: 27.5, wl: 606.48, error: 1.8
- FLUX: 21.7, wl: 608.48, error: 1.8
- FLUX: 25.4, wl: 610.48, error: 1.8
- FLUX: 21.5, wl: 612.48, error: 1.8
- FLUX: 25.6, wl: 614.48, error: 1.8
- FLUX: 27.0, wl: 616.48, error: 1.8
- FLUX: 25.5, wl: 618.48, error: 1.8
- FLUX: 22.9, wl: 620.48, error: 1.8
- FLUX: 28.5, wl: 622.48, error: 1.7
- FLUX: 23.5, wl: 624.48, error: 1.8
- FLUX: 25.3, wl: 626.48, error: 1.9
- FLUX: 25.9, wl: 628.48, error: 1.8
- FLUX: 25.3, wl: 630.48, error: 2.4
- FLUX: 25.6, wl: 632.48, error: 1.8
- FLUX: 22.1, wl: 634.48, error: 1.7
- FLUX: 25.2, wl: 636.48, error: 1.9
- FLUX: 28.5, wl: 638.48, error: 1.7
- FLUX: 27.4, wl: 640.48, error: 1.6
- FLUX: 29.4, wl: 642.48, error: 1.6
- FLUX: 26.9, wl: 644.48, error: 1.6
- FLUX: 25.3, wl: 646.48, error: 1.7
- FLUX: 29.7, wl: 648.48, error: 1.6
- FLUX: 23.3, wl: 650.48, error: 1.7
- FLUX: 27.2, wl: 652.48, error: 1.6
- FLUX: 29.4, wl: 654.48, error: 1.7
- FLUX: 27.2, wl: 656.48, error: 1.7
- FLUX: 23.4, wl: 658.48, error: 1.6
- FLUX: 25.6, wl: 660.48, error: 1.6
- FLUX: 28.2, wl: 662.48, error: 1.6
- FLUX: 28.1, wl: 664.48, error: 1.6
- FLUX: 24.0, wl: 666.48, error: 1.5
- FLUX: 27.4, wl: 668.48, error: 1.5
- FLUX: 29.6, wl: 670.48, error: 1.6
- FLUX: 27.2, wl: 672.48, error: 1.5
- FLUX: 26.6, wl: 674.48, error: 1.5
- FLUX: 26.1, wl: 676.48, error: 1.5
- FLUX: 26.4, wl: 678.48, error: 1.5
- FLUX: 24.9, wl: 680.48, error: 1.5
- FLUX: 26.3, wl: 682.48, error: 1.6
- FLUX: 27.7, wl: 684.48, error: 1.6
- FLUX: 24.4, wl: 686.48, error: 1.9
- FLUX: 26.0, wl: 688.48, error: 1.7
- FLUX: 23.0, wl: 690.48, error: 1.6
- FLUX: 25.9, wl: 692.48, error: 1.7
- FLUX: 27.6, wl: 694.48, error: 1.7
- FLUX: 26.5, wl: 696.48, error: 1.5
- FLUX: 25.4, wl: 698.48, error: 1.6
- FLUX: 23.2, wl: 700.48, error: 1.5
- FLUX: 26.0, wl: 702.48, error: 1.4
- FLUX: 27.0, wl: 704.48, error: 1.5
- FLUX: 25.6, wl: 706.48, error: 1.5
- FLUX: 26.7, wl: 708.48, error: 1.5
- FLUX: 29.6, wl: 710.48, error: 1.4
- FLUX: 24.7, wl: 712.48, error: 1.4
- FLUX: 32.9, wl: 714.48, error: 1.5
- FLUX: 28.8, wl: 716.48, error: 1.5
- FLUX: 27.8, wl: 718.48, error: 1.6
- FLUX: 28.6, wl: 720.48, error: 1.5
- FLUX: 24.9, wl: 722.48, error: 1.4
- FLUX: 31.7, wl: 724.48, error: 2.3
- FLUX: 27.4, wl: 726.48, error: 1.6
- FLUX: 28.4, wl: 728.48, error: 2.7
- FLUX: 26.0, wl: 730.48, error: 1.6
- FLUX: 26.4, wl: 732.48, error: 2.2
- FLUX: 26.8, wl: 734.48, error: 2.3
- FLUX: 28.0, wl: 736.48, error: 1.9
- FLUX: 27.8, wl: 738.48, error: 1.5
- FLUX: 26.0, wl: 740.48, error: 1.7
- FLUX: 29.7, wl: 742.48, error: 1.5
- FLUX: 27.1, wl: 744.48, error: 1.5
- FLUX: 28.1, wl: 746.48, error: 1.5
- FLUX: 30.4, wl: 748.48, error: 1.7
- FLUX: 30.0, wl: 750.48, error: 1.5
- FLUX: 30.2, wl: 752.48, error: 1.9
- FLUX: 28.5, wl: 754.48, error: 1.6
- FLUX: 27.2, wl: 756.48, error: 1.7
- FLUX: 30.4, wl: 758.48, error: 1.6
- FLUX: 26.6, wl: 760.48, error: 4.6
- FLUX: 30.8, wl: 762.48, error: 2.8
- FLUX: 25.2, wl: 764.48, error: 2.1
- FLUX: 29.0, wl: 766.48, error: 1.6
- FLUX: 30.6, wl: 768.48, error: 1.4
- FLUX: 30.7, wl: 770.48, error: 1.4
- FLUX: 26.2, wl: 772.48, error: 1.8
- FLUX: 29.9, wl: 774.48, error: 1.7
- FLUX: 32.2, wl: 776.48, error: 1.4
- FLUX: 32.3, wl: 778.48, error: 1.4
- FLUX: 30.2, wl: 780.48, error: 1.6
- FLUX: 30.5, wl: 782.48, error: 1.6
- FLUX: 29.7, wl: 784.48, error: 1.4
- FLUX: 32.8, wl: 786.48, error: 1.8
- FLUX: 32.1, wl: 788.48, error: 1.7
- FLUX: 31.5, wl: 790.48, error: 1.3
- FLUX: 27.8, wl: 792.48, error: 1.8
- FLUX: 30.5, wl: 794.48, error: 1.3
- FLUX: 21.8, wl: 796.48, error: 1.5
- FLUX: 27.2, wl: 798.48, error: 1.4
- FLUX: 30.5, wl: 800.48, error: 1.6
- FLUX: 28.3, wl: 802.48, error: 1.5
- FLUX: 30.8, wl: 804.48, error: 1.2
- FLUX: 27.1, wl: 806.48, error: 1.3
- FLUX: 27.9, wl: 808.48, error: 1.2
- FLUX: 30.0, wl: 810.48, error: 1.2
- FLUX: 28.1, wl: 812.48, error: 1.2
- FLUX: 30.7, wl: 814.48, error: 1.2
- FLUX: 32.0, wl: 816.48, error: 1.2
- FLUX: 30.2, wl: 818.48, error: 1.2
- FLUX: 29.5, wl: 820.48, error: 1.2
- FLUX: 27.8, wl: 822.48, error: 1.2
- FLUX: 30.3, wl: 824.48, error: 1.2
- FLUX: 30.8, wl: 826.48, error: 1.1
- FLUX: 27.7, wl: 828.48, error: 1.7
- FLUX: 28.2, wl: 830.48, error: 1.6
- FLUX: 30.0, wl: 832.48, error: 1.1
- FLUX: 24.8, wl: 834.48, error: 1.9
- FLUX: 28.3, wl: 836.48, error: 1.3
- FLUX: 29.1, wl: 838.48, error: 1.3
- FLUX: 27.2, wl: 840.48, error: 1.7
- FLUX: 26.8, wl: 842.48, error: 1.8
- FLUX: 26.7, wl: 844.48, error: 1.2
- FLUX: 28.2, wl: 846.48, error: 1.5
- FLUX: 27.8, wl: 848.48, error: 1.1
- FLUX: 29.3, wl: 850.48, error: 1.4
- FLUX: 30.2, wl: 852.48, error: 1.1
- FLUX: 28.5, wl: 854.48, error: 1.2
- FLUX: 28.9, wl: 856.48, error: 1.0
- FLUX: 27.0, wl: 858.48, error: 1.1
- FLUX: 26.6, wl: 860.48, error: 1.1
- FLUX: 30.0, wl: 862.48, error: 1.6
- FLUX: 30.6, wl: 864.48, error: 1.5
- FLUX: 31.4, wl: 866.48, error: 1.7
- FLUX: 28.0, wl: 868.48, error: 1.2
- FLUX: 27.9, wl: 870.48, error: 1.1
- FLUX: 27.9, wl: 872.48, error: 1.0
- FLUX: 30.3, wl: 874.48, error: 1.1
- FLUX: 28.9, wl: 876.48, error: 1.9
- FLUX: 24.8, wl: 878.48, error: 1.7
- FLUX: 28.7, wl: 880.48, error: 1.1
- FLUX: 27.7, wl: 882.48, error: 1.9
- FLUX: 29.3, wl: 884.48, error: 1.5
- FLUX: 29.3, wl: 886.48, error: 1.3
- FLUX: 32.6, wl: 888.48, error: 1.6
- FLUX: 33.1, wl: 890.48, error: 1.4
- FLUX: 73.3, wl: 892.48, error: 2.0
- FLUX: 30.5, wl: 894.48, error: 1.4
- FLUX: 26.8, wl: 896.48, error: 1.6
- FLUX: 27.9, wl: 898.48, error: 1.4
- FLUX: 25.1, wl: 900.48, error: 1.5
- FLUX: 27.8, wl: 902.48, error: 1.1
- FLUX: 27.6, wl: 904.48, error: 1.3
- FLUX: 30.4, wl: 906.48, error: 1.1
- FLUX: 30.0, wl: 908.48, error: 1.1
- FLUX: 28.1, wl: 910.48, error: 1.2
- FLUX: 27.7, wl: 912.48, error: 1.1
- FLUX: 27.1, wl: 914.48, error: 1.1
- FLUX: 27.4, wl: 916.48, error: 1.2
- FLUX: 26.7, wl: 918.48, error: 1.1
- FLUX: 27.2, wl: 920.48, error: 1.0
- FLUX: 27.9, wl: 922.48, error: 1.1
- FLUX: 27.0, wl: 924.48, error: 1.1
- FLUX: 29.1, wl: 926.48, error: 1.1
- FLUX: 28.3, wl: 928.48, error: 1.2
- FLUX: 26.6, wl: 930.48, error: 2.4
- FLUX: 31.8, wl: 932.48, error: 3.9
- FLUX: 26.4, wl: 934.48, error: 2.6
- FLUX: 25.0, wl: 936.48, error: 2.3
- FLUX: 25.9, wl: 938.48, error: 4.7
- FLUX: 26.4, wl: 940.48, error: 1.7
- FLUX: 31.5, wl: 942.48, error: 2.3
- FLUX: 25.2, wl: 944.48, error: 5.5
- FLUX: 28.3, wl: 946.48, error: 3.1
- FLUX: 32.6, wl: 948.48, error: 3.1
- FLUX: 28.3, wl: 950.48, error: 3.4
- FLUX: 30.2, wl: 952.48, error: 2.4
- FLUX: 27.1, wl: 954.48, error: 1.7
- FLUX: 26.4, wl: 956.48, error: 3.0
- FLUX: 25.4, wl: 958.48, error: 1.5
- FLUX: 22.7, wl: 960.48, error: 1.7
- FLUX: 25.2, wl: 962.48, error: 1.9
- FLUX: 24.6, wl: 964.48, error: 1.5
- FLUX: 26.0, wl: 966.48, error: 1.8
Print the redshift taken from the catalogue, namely 0.352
